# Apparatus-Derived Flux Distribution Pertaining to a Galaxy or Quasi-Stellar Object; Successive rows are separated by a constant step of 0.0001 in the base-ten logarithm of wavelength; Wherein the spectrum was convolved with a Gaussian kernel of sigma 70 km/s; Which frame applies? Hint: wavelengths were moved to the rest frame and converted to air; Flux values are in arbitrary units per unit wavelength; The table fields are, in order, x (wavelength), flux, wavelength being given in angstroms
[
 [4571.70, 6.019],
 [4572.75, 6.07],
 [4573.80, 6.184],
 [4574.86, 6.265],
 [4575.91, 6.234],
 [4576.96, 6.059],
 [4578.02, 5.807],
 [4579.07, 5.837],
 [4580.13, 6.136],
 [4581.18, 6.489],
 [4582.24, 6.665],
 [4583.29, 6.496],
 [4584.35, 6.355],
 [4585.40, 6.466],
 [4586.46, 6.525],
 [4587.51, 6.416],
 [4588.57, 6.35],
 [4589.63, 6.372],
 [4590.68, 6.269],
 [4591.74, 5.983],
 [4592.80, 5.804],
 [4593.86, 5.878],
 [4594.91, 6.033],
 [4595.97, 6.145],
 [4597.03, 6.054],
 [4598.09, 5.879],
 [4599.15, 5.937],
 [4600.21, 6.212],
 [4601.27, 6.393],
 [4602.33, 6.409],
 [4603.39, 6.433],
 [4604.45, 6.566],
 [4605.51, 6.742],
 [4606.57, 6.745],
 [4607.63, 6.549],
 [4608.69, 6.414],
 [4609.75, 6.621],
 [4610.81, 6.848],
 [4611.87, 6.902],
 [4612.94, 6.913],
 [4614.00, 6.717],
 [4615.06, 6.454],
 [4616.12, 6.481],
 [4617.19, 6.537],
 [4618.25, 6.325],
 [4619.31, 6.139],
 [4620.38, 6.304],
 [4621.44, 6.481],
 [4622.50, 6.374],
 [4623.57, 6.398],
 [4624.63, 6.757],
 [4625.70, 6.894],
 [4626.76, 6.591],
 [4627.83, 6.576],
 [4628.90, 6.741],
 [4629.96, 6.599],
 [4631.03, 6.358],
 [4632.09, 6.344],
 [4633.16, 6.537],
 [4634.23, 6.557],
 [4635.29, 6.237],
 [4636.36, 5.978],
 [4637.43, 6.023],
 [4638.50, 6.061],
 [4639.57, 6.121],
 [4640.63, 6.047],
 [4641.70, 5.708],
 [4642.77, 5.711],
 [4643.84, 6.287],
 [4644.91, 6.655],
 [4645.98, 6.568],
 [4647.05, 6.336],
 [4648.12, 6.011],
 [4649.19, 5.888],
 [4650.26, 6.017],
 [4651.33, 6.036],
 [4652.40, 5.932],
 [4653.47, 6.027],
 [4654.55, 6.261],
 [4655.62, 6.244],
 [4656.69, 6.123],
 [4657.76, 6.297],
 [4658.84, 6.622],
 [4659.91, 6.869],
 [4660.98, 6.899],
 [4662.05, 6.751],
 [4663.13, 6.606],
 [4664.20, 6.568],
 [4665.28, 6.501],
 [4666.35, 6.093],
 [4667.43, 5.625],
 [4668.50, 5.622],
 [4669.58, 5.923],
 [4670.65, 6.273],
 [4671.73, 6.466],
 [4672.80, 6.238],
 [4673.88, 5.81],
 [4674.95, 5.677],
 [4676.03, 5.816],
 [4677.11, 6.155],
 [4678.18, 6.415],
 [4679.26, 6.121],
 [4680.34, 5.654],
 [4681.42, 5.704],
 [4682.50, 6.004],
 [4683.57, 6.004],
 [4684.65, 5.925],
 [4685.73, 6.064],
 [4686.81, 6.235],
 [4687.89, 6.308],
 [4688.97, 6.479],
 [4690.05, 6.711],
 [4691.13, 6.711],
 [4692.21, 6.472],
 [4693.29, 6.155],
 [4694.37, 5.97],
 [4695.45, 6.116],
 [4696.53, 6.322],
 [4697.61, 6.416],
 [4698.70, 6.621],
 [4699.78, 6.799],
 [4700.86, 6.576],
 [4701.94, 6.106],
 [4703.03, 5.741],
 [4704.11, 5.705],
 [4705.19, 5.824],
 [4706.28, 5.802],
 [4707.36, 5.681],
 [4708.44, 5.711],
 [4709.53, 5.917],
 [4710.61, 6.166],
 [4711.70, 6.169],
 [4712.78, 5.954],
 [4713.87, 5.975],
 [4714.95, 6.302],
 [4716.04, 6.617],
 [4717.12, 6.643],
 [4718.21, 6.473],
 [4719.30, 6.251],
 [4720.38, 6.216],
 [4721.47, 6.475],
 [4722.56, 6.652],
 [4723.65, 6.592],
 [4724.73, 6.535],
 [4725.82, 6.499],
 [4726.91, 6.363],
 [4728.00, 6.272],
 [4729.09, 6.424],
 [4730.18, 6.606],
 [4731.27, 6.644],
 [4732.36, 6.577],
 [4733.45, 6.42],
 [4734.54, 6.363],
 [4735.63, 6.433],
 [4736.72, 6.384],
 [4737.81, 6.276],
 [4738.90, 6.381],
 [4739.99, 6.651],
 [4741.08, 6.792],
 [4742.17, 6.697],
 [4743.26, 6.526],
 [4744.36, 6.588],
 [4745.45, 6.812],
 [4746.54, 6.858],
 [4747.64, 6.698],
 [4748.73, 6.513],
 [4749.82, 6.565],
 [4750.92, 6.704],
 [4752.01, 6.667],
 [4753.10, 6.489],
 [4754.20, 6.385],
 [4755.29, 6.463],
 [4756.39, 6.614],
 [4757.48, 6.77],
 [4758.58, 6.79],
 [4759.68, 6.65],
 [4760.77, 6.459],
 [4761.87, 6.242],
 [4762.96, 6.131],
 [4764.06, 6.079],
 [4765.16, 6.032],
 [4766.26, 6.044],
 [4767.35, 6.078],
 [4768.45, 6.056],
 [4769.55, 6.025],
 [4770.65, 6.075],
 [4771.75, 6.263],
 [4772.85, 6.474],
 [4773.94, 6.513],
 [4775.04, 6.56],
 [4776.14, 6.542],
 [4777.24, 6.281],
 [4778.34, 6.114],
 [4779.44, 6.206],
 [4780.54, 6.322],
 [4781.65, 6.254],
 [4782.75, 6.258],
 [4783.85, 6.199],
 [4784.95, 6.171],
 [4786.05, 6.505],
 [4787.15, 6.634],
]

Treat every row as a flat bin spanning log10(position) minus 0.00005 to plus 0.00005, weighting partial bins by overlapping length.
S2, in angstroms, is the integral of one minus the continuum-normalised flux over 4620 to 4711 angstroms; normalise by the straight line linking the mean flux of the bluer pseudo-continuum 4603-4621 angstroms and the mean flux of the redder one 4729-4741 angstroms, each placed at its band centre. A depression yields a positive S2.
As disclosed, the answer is 4.3 angstroms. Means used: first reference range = 6.57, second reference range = 6.48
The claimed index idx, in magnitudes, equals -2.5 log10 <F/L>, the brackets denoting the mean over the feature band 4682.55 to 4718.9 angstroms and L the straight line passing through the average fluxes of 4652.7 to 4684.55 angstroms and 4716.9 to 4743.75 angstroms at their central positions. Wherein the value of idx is 0.02 mag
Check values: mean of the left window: 6.18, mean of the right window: 6.48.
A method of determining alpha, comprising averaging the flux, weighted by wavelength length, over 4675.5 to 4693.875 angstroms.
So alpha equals 6.17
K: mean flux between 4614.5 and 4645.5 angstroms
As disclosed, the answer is 6.36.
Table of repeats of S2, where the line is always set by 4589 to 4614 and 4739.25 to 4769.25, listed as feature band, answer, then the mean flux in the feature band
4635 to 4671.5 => 1.13 angstroms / 6.2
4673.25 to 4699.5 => 1.08 angstroms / 6.17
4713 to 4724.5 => 0.09 angstroms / 6.41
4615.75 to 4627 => -0.18 angstroms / 6.48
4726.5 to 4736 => 0.02 angstroms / 6.45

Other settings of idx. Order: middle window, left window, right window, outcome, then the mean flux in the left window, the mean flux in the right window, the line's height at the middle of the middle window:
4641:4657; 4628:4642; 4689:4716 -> 0.02 mag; 6.27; 6.18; 6.25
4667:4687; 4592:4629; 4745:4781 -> 0.08 mag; 6.43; 6.41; 6.42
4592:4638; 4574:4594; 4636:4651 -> -0.04 mag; 6.24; 6.1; 6.17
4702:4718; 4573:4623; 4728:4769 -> 0.07 mag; 6.34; 6.48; 6.45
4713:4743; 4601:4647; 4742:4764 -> 0.01 mag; 6.44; 6.57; 6.54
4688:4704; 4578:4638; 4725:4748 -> 0.02 mag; 6.39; 6.53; 6.49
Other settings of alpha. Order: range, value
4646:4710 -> 6.17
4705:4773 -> 6.38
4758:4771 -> 6.22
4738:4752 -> 6.64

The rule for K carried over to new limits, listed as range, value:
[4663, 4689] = 6.08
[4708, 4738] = 6.36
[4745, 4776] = 6.43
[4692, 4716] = 6.12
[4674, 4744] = 6.27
